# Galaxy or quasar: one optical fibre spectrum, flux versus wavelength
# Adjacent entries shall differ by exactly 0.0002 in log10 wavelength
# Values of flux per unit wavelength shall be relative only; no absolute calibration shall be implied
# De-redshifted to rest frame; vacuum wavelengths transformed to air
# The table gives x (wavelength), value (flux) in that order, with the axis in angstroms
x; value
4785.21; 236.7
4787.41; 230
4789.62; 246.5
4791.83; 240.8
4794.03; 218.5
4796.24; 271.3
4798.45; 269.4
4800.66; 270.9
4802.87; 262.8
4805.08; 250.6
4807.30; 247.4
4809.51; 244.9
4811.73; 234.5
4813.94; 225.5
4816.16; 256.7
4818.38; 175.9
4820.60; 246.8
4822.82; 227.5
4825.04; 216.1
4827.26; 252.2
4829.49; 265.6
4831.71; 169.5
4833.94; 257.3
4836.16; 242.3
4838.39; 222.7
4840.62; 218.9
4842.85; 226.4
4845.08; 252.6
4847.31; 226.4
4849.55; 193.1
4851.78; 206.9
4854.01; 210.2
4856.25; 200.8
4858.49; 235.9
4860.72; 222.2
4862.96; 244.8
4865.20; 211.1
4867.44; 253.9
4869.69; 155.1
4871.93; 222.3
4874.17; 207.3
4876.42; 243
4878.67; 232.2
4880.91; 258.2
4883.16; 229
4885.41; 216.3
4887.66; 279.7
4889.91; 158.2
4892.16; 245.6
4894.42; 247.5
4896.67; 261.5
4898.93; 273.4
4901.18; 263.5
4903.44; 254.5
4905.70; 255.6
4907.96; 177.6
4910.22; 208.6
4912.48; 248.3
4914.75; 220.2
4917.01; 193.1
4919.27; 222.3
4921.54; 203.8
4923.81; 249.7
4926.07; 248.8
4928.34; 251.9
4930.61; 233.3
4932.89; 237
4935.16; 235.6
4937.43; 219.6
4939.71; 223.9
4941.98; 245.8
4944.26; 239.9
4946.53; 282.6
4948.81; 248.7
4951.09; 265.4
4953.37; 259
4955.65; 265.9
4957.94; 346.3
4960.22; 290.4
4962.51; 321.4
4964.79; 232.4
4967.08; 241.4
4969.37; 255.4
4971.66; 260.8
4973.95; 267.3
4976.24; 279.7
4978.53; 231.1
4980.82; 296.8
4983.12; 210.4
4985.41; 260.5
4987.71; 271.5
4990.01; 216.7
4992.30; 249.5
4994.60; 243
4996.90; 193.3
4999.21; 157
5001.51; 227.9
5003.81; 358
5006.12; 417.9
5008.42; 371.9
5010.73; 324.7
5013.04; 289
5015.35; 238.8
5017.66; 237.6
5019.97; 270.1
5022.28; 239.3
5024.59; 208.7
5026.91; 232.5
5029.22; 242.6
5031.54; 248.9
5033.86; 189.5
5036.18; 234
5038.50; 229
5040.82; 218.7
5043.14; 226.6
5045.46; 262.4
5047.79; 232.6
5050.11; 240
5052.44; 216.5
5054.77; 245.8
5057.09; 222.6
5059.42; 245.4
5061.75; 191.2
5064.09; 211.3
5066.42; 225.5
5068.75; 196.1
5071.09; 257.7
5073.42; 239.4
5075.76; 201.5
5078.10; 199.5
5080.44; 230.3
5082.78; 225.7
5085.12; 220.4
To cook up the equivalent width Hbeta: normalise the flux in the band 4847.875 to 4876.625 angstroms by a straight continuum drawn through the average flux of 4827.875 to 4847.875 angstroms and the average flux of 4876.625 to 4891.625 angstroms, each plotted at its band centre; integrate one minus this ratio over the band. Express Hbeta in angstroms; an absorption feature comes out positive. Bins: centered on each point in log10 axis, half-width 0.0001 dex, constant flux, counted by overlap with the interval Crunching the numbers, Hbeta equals 2.0 angstroms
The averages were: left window 232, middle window 215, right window 231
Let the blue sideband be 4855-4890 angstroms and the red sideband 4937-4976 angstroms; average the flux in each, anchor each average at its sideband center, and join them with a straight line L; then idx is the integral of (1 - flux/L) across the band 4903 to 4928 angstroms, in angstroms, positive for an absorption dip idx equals 2.0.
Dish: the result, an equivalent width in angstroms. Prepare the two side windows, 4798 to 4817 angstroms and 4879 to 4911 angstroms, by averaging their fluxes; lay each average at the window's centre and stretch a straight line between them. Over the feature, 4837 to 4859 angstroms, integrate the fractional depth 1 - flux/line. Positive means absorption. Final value 2.30 angstroms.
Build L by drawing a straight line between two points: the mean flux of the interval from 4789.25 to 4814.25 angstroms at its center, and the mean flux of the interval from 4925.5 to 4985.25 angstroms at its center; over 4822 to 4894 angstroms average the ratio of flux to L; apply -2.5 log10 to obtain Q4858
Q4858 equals 0.12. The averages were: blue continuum 249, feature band 225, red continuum 257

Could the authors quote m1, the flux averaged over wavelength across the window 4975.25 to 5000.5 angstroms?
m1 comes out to 237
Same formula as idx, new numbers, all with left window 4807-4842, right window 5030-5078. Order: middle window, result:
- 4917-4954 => -1.8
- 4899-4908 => -0.8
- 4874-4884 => -0.3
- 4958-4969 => -2.4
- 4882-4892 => 0.3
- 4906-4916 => 0.5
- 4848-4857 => 1.0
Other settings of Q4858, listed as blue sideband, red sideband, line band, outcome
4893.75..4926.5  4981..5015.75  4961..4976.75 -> -0.030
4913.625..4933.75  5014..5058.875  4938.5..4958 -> -0.131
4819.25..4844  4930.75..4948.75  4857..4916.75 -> 0.023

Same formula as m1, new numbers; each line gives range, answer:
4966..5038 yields 257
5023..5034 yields 228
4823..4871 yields 223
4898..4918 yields 233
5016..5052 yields 234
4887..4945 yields 234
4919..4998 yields 252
